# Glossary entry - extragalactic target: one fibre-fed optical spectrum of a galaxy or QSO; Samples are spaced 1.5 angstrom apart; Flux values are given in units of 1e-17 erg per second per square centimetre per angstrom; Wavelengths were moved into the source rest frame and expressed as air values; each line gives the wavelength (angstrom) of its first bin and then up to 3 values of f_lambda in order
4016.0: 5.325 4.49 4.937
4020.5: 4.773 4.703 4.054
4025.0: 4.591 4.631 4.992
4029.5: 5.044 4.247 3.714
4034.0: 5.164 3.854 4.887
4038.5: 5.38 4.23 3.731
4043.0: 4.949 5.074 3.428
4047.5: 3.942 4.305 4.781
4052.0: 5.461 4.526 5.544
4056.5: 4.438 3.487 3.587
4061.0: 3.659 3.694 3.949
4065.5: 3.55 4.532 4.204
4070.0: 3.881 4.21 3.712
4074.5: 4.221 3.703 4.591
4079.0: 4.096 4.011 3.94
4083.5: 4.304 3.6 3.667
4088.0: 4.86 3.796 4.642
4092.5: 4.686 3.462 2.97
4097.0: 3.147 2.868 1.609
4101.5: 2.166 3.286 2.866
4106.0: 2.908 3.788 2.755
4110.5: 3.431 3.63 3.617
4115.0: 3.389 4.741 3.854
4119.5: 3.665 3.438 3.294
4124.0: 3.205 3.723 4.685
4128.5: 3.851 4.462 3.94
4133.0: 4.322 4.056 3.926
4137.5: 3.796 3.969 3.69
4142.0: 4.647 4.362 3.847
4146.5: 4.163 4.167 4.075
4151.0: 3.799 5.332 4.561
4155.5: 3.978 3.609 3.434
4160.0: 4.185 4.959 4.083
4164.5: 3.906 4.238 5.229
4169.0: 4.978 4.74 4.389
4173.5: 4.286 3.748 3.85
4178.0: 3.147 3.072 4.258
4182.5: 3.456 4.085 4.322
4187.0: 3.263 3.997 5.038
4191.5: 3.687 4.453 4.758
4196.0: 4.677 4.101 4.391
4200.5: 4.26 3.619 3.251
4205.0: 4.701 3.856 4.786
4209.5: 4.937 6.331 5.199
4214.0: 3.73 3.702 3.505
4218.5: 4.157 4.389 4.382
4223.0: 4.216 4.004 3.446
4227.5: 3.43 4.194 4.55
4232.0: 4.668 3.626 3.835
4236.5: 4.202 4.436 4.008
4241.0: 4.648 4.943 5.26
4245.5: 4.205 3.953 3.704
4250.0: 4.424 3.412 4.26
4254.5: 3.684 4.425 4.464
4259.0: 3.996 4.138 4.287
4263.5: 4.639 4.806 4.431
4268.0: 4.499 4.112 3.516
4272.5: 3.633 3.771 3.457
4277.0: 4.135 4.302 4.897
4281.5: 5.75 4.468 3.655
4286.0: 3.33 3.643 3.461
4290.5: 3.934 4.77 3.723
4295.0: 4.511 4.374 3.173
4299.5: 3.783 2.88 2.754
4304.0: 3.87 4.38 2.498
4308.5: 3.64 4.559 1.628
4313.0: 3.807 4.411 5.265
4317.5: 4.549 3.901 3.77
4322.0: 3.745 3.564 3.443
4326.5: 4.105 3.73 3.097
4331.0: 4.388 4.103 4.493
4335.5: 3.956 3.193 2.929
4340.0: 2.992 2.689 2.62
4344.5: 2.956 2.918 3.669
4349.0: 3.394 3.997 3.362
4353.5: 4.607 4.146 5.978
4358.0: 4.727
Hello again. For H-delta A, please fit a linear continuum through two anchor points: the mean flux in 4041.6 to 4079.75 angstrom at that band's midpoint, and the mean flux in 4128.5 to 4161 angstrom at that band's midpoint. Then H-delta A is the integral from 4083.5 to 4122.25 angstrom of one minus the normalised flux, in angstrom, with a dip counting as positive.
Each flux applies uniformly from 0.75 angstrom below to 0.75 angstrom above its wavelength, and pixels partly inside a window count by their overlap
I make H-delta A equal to 6.3 angstrom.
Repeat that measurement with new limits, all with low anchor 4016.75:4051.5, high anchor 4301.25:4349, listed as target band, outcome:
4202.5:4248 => -4.3 angstrom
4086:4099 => 1.6 angstrom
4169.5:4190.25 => 0.5 angstrom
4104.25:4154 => 3.9 angstrom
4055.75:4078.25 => 2.3 angstrom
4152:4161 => -0.1 angstrom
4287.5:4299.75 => -0.9 angstrom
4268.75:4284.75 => -1.8 angstrom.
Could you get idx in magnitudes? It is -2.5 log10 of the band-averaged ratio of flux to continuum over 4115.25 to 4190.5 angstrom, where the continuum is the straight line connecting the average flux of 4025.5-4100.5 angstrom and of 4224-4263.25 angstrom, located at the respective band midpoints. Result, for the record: 0.02 mag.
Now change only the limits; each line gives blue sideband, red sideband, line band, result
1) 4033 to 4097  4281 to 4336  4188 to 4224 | -0.09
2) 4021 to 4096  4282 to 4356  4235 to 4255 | -0.10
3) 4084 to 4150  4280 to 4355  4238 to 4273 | -0.14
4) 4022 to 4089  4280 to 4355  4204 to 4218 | -0.14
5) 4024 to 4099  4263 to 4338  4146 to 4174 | -0.06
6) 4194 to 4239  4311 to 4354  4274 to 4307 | -0.02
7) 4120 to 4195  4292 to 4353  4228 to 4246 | -0.13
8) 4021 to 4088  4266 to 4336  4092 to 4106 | 0.38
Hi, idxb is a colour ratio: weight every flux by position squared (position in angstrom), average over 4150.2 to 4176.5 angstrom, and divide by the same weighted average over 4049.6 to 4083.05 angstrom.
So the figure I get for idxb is 1.08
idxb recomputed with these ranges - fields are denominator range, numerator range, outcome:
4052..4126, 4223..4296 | 1.20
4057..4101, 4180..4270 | 1.19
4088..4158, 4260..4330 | 1.14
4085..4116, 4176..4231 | 1.28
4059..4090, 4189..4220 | 1.16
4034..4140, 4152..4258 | 1.14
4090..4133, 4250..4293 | 1.27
